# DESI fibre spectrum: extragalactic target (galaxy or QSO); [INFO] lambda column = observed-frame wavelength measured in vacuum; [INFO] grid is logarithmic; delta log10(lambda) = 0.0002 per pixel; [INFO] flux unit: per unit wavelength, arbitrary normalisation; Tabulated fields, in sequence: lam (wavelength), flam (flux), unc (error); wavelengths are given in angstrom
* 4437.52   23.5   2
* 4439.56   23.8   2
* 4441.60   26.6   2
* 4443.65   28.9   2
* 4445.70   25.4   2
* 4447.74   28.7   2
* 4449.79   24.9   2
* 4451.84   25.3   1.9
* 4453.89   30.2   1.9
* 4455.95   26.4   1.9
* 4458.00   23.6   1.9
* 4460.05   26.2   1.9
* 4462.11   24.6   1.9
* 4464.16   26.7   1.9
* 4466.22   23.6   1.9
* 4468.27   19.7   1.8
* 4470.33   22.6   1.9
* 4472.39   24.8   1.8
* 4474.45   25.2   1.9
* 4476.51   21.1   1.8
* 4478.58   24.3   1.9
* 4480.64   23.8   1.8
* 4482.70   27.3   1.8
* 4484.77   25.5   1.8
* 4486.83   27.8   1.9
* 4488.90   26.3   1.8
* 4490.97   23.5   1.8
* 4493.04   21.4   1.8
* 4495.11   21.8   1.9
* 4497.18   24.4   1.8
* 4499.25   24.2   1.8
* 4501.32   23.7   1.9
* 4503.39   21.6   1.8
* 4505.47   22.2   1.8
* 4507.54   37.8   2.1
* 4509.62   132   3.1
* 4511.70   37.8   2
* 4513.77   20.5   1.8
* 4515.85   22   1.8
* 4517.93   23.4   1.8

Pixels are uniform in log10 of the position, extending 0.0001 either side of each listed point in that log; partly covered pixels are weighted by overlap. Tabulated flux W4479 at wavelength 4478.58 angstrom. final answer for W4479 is 24.3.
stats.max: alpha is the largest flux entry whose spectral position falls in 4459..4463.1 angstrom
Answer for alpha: 26.2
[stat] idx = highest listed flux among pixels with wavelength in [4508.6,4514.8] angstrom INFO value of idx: 132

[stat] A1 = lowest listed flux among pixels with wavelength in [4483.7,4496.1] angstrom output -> 21.4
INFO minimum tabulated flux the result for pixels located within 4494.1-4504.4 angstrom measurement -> 21.6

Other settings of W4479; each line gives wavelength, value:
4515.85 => 22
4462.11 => 24.6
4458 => 23.6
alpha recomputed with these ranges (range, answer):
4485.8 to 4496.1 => 27.8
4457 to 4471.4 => 26.7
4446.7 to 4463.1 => 30.2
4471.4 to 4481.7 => 25.2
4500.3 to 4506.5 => 23.7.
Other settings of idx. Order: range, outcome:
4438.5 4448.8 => 28.9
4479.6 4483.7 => 27.3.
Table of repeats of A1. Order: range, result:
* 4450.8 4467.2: 23.6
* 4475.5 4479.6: 21.1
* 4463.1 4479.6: 19.7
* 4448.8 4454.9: 24.9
